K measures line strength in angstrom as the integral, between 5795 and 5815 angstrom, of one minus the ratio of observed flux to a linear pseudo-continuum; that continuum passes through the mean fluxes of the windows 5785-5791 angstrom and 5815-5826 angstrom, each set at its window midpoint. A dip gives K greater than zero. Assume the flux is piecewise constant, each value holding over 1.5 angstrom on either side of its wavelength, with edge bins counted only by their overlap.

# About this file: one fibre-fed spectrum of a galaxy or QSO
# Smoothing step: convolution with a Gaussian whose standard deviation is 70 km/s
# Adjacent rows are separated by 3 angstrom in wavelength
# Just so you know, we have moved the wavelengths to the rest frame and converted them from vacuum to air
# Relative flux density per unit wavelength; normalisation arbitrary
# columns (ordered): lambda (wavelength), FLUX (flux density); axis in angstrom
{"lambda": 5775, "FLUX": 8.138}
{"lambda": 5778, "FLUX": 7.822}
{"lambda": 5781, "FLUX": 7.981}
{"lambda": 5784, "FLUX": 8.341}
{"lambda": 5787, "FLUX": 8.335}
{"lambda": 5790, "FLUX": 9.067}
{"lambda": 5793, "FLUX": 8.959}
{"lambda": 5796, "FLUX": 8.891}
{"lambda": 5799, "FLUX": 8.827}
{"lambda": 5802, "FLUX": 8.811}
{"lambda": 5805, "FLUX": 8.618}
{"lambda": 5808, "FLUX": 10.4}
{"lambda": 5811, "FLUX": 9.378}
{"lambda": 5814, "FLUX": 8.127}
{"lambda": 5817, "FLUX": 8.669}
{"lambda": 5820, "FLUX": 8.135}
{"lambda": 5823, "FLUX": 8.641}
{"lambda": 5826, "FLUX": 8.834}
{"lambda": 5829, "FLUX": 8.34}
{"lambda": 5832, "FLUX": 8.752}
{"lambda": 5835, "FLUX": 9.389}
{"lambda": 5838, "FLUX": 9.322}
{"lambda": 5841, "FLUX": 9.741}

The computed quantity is -1.1 angstrom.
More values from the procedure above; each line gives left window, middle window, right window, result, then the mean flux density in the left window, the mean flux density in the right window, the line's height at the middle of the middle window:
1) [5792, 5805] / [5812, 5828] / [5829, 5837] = 0.72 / 8.84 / 8.95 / 8.91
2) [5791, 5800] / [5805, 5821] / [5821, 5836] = -0.20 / 8.91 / 8.75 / 8.82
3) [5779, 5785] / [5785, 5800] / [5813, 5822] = -1.13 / 8.12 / 8.34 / 8.18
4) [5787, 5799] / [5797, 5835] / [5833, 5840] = 1.24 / 8.87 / 9.34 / 9.12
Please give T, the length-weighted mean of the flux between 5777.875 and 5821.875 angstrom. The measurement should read 8.72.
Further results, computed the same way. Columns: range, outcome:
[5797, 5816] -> 9.01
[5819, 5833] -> 8.55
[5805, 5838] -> 8.88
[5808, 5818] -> 8.98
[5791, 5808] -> 8.97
